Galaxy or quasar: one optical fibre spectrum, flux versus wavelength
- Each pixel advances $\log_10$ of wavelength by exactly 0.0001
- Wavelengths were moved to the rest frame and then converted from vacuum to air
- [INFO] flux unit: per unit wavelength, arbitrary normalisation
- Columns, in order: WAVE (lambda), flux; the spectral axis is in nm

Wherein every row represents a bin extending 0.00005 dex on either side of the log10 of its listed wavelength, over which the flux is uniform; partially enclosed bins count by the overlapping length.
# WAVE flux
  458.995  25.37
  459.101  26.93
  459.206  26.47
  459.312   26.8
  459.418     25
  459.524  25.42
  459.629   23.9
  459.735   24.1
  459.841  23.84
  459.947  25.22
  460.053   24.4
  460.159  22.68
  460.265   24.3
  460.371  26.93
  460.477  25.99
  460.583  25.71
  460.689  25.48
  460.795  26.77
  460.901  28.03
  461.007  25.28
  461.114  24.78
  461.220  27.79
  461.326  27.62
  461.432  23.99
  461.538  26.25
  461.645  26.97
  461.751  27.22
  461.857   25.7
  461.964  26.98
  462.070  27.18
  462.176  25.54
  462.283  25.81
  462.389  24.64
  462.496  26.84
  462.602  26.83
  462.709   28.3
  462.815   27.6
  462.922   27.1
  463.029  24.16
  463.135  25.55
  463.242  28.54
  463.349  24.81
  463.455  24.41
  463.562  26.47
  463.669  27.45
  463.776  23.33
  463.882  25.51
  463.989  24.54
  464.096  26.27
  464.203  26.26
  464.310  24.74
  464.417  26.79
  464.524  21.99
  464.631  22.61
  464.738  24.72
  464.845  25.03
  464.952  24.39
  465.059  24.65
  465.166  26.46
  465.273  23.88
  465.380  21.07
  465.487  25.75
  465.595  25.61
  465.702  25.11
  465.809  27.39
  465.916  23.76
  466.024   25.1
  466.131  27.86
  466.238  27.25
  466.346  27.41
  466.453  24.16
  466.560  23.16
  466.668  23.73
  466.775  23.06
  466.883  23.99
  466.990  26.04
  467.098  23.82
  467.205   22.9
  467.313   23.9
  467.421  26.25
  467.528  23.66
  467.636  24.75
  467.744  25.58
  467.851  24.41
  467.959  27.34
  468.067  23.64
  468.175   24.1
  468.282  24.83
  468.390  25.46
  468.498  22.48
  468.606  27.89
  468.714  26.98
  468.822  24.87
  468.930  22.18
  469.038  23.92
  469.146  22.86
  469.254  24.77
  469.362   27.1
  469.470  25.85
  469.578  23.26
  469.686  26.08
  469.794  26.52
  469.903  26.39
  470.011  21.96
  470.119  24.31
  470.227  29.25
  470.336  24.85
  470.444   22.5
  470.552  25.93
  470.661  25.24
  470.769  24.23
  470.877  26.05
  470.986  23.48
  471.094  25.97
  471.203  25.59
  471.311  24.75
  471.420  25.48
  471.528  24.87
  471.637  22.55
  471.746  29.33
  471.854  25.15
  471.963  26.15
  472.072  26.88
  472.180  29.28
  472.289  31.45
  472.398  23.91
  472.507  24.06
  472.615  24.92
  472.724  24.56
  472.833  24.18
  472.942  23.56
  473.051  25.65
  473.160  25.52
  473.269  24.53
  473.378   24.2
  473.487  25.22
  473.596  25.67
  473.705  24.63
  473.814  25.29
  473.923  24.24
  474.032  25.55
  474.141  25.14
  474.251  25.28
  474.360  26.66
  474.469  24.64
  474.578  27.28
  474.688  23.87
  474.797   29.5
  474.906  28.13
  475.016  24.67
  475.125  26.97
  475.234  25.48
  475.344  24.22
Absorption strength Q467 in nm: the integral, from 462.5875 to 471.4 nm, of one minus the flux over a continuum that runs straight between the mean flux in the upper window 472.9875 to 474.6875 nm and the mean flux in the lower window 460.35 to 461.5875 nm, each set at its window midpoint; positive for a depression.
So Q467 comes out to 0.22 nm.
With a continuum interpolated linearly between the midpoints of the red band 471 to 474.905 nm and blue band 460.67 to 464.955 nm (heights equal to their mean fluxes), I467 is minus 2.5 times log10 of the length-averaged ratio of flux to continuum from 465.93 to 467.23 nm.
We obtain 0.04 mag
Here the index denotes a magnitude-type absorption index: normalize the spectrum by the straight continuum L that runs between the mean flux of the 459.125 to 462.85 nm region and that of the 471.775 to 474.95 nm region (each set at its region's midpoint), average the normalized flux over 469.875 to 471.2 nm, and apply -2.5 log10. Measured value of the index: 0.03 mag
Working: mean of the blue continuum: 25.9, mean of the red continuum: 25.7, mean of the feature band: 25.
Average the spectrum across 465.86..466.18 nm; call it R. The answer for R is 25.5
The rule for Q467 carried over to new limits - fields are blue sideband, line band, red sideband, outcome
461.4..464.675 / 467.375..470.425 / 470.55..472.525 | 0.10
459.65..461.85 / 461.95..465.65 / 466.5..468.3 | -0.06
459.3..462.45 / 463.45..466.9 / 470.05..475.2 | 0.09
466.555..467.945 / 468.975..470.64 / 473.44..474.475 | -0.02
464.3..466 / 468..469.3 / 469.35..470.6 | 0.03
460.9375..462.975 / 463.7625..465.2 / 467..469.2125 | 0.05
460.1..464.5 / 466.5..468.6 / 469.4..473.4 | 0.10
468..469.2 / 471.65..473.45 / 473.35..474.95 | -0.03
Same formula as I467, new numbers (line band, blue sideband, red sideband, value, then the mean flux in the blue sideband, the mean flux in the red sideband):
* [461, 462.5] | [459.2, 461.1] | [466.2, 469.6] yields -0.04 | 25.3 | 24.7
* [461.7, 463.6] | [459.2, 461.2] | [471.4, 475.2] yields -0.04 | 25.3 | 25.7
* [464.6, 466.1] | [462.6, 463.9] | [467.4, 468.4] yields 0.04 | 26.1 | 25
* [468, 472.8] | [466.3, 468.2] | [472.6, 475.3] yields -0.01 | 24.5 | 25.4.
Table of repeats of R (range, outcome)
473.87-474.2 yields 24.9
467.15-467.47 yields 24.3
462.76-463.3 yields 26.6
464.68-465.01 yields 24.7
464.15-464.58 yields 24.9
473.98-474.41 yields 25.6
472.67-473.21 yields 24.7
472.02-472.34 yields 29.2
